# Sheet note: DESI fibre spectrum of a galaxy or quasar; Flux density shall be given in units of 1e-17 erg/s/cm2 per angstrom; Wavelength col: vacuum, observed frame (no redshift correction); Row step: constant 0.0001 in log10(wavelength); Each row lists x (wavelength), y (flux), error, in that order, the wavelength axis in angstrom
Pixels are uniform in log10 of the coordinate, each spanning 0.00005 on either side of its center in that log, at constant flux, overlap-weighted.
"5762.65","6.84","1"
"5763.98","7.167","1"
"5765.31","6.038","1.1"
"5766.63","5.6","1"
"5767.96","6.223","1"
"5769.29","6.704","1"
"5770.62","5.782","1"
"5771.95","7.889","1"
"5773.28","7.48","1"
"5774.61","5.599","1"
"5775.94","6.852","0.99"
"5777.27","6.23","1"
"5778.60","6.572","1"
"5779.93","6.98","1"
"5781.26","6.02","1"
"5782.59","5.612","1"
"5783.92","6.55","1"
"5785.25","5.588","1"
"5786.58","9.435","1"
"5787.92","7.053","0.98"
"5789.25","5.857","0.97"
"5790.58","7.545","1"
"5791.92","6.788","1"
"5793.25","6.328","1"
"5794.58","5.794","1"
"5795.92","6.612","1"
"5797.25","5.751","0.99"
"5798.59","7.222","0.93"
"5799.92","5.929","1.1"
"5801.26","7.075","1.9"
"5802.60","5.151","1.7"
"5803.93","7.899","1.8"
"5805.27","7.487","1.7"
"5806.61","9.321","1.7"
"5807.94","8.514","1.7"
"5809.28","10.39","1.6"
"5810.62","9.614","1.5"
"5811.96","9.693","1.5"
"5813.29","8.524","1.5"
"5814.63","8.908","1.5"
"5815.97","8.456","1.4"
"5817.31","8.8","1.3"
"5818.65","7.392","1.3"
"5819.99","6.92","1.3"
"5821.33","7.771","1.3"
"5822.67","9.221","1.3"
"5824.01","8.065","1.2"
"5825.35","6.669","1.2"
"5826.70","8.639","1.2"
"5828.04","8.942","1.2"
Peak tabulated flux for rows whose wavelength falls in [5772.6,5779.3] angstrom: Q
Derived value 7.48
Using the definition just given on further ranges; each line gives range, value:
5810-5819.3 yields 9.693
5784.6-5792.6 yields 9.435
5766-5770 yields 6.704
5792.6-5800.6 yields 7.222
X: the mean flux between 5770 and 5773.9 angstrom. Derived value 7.06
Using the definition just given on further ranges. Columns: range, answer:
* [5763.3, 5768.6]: 6.26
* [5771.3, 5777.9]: 6.81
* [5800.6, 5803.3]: 6.14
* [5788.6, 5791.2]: 6.7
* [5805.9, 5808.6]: 8.91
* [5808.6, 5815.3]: 9.42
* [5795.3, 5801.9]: 6.52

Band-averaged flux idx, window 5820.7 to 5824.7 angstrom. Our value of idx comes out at 8.35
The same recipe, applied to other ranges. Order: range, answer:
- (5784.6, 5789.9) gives 6.99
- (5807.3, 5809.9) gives 9.44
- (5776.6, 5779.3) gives 6.41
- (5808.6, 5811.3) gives 9.97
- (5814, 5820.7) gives 8.09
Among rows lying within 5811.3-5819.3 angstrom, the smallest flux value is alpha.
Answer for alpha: 7.392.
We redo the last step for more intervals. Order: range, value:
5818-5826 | 6.669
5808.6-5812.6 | 9.614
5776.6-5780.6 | 6.23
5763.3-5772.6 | 5.6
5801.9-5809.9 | 5.151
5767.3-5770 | 6.223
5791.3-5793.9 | 6.328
